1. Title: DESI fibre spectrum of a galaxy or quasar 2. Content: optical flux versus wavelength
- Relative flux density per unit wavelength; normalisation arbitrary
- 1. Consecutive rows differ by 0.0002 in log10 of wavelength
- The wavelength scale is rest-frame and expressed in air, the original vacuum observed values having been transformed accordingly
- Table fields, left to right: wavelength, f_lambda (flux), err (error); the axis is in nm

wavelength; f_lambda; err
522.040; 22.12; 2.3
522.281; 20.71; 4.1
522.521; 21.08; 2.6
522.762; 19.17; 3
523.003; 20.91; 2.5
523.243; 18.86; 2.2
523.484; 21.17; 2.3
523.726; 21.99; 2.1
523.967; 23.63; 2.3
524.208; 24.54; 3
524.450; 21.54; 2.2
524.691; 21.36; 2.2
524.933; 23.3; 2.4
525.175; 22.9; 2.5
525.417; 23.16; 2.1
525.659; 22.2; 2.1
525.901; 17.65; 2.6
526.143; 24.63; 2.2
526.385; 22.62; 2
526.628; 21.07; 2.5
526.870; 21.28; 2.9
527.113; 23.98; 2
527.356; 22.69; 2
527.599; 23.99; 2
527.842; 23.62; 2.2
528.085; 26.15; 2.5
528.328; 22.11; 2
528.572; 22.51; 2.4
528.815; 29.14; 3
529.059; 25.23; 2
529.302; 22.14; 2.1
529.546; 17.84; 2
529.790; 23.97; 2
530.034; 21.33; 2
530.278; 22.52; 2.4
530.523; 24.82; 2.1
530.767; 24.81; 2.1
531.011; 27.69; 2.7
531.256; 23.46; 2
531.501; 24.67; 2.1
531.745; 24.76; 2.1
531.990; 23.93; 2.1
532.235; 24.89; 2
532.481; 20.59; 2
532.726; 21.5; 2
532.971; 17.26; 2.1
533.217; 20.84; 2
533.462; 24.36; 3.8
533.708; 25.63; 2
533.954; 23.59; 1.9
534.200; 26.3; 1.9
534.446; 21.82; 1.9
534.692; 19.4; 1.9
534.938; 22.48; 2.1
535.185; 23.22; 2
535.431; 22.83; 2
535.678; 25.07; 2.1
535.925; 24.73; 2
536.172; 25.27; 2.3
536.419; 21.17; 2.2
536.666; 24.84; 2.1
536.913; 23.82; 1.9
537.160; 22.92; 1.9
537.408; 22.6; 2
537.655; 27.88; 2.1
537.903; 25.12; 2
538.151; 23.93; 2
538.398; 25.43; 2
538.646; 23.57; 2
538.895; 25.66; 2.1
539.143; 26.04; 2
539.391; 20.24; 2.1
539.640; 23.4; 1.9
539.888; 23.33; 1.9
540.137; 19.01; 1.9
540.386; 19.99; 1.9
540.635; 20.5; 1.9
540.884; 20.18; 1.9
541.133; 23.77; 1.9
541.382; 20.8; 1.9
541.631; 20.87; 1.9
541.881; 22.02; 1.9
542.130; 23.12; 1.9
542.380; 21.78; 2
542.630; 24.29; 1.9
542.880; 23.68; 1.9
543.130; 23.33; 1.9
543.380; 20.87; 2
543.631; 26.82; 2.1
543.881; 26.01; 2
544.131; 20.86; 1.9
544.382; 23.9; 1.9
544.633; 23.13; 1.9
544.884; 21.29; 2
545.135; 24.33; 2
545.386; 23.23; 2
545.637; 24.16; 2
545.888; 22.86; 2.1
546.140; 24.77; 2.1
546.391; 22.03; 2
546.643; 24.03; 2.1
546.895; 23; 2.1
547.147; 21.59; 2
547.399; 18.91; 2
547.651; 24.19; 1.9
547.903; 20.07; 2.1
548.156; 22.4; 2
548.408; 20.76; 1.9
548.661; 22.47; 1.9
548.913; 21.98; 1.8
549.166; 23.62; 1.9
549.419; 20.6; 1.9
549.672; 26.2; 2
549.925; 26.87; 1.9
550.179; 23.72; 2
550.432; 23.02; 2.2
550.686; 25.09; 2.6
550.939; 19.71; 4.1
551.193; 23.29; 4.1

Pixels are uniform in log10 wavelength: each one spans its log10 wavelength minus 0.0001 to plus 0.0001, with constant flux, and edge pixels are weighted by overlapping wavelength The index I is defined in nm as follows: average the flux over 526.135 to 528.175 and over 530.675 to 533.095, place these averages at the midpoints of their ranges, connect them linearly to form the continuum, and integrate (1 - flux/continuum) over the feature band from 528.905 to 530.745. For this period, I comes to 0.04 nm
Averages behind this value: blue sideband 23.2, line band 22.8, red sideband 23.3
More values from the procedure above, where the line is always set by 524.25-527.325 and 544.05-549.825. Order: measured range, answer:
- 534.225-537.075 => -0.11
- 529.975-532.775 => -0.19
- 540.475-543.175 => 0.05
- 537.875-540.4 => -0.09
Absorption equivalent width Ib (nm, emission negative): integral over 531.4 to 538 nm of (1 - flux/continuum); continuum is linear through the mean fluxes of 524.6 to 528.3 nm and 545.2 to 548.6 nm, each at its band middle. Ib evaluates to -0.22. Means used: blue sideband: 22.7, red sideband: 22.5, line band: 23.4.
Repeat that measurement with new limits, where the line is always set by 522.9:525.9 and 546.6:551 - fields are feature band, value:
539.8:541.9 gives 0.13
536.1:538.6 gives -0.21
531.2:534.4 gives -0.14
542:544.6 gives -0.11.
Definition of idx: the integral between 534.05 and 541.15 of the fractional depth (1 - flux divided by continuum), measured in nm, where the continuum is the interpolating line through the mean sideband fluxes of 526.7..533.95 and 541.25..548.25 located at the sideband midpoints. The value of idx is -0.05 nm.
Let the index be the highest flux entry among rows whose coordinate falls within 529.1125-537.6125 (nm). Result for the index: 27.69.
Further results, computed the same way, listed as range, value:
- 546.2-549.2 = 24.19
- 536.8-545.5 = 27.88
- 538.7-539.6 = 26.04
